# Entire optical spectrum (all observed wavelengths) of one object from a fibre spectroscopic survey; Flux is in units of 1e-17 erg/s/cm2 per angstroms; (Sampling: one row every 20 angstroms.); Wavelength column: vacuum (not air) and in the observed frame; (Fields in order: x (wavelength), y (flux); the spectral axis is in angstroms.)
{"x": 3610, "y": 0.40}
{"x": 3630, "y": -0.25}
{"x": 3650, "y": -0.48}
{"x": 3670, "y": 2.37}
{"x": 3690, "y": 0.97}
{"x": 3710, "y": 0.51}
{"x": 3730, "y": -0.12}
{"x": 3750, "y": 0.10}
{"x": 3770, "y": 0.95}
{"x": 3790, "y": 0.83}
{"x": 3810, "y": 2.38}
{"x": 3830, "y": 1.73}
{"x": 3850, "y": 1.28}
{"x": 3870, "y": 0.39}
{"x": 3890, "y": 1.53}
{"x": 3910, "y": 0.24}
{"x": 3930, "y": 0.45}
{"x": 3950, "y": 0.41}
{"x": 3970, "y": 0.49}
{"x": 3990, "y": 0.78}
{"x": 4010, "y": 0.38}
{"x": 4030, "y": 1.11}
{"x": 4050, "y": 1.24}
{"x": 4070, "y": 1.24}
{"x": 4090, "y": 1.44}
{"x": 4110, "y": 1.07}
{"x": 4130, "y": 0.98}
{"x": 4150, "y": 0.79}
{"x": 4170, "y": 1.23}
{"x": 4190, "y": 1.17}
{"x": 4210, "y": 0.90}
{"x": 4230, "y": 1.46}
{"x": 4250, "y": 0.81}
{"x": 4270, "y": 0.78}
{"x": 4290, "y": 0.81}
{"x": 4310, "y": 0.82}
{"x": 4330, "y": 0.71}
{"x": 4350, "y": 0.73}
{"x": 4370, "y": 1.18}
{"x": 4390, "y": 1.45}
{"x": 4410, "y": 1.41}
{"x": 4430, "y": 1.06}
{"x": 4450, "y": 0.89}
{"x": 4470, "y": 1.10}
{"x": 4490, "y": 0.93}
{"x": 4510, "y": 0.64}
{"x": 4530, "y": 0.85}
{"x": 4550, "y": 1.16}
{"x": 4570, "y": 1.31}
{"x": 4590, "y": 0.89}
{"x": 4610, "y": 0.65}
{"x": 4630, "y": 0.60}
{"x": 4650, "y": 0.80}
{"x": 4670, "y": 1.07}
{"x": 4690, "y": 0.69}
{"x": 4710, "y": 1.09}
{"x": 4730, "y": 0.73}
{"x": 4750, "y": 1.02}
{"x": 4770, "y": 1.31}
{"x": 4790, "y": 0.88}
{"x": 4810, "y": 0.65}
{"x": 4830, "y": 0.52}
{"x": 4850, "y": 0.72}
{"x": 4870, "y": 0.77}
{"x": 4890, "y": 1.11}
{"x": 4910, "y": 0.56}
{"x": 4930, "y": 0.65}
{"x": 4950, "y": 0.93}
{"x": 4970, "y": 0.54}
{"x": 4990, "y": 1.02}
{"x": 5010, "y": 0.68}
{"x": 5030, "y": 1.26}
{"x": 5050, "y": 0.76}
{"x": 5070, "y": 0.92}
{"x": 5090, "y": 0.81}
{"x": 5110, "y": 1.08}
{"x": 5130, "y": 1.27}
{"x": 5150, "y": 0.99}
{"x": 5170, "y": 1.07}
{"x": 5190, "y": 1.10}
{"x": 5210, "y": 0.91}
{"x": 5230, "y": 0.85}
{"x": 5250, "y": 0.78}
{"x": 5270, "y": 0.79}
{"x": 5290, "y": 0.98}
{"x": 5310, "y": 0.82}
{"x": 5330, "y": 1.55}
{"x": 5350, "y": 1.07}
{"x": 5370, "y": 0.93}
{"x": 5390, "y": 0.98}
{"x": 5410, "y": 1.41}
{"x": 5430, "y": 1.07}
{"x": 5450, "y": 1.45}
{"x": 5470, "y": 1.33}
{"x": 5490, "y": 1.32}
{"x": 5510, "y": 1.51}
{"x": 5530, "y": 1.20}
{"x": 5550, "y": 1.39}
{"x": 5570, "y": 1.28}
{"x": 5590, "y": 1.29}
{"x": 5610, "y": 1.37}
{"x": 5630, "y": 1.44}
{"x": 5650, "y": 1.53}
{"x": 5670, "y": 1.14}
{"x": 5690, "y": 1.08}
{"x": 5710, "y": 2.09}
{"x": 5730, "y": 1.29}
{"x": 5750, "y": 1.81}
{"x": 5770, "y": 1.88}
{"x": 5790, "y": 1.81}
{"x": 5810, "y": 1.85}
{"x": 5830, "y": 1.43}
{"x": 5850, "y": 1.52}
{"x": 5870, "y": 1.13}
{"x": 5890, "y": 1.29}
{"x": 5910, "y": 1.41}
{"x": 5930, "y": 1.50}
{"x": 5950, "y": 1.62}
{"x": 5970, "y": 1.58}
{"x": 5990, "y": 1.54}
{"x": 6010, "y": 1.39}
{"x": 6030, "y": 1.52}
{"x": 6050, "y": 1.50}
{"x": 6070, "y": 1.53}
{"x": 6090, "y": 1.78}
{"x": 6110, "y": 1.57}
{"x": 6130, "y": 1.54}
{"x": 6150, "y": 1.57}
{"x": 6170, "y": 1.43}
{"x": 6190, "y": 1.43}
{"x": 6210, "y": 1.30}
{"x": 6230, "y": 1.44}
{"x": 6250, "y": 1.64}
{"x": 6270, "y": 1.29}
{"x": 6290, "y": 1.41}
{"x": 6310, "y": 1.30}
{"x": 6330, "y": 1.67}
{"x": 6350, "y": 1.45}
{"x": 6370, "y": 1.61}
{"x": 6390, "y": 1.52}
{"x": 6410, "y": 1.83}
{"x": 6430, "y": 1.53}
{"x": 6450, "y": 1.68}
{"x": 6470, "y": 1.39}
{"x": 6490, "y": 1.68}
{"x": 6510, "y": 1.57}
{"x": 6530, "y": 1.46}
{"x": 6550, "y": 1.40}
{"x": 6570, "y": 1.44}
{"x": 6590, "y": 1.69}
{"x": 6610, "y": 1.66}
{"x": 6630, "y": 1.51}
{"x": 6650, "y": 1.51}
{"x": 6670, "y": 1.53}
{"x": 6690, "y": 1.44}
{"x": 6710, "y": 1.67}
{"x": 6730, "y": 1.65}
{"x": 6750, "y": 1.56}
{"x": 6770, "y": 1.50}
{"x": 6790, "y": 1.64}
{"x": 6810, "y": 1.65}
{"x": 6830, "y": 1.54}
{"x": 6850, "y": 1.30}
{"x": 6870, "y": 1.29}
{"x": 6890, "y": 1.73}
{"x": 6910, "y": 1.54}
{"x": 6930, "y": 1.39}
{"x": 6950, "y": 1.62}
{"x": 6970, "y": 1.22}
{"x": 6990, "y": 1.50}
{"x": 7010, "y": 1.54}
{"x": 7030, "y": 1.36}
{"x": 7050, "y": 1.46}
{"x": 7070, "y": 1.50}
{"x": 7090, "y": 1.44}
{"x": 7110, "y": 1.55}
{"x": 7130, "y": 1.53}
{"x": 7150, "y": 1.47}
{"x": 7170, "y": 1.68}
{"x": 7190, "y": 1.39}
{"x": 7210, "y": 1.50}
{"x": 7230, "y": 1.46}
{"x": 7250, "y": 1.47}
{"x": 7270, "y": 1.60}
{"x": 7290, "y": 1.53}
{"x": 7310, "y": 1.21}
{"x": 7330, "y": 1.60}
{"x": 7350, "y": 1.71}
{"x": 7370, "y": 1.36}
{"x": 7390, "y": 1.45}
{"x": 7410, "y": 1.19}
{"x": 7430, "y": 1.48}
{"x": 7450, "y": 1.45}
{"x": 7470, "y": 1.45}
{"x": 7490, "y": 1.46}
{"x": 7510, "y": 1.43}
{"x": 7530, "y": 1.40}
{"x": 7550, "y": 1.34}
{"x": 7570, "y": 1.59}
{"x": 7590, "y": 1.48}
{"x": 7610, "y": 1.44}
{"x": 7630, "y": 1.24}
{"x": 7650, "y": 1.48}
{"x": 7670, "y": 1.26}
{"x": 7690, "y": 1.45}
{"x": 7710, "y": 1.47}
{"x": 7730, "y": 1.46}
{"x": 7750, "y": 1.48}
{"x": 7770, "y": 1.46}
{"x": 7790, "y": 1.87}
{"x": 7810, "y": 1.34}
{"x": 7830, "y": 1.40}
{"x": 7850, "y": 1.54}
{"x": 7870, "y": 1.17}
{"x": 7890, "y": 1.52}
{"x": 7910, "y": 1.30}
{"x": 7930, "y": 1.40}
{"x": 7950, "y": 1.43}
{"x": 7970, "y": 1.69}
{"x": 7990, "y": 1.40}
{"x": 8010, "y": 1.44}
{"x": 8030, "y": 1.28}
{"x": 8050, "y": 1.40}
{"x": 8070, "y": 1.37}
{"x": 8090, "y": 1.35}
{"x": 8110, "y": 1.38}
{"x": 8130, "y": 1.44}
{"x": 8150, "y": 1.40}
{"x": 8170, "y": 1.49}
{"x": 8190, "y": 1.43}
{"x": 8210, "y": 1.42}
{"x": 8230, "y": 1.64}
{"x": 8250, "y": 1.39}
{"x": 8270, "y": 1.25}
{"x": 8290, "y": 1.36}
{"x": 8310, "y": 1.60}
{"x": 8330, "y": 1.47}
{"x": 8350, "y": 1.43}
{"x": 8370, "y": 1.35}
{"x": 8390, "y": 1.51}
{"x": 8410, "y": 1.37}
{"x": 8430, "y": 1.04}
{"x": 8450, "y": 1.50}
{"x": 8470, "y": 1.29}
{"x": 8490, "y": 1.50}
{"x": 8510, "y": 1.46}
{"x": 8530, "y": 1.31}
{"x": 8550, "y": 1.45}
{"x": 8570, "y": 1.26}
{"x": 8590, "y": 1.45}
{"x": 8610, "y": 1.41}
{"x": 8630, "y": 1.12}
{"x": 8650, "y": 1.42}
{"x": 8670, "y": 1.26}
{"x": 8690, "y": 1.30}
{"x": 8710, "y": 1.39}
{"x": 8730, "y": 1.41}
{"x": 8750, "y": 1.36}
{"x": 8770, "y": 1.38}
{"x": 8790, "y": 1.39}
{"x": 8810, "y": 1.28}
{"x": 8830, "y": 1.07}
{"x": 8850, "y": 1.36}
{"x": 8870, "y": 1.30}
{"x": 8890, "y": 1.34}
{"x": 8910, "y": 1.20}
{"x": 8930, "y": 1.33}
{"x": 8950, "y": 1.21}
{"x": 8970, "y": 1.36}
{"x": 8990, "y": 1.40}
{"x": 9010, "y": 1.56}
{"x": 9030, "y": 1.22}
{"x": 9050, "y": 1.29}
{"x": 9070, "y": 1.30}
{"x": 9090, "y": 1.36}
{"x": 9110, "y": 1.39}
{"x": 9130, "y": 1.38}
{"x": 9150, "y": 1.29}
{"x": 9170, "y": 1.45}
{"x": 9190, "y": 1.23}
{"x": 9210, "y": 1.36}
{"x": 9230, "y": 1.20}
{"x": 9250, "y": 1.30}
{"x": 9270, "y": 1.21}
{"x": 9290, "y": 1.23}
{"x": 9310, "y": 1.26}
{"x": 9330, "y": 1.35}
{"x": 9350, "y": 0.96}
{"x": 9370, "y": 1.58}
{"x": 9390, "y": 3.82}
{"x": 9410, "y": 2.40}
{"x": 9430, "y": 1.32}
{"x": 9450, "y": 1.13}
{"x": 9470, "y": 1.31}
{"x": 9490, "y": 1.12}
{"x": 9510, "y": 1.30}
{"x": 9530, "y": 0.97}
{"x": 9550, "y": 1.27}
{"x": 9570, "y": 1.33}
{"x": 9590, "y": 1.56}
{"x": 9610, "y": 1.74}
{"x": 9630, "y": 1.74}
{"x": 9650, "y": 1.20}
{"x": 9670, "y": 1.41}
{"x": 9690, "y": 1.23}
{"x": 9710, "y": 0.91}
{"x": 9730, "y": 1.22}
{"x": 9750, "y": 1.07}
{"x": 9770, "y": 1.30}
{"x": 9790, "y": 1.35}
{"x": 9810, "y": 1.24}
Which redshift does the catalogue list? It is 0.430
